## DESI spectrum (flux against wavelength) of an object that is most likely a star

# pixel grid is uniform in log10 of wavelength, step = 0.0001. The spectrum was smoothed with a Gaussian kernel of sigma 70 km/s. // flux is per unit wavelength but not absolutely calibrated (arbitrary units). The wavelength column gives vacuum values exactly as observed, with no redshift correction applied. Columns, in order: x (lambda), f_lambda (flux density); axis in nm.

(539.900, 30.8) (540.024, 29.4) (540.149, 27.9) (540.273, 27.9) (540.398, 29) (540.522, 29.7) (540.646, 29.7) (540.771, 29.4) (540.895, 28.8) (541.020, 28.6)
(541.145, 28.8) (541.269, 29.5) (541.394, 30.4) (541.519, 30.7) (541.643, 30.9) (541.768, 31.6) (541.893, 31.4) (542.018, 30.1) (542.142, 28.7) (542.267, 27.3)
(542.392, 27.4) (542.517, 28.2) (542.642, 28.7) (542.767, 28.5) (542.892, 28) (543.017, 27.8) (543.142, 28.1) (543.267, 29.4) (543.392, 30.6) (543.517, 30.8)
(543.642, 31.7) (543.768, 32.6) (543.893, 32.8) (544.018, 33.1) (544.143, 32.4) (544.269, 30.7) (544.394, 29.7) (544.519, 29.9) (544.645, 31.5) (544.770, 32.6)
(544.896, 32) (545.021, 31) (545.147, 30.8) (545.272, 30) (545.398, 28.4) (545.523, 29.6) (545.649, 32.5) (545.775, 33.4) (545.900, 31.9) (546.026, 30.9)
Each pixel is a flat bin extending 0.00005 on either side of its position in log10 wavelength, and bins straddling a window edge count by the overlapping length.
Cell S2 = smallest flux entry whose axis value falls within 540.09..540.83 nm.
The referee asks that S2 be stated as 27.9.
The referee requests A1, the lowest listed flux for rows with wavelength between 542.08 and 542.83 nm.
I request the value 27.3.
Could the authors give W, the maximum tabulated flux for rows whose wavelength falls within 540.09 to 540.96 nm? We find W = 29.7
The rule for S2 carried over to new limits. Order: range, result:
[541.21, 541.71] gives 29.5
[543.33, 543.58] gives 30.6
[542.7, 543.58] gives 27.8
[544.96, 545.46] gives 28.4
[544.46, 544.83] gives 29.9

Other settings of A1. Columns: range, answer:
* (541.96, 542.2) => 28.7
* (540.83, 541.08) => 28.6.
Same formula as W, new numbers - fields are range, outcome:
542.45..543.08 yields 28.7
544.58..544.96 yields 32.6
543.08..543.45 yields 30.6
